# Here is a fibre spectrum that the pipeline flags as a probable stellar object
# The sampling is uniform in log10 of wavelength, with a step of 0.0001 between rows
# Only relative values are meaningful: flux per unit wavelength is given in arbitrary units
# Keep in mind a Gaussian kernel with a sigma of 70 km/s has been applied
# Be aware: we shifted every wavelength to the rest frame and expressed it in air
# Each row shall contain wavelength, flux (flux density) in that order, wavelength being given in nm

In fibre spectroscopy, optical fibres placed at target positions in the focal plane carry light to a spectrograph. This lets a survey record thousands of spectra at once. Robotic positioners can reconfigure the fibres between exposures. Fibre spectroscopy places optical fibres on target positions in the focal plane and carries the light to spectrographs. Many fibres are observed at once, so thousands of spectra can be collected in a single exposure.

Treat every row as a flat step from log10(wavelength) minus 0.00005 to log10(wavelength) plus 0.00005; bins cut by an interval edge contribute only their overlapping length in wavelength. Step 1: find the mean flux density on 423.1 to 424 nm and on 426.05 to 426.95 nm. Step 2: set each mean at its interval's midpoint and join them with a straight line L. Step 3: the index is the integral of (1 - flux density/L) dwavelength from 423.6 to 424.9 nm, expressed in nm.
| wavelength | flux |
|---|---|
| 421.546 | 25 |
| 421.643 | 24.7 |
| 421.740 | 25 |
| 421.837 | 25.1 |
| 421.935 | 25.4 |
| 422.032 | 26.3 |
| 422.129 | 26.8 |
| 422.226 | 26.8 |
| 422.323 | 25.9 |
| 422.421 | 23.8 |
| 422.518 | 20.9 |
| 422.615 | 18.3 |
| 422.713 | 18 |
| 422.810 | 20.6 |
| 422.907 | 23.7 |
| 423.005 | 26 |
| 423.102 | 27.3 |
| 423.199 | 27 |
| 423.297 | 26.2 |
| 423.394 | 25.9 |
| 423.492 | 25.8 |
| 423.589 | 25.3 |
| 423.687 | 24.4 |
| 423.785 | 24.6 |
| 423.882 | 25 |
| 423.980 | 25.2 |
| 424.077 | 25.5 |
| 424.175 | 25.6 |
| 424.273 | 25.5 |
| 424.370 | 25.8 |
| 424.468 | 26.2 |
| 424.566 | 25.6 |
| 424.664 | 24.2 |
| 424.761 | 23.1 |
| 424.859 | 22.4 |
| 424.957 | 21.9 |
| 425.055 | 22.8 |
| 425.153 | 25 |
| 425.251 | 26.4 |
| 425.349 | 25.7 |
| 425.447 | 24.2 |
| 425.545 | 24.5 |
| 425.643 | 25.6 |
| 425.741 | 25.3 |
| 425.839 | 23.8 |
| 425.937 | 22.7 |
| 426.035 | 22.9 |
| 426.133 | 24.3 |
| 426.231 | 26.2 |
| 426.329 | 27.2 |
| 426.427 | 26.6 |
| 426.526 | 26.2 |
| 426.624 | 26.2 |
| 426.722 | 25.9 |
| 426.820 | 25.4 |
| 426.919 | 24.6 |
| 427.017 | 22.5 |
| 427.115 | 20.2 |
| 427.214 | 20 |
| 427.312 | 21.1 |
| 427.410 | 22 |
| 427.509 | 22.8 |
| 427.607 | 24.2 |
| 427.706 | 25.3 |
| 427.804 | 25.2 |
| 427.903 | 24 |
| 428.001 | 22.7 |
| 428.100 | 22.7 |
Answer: 0.038 nm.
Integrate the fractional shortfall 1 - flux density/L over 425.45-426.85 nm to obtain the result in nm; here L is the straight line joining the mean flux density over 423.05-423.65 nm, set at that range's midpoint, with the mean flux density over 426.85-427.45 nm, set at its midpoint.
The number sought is -0.13 nm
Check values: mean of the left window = 26.2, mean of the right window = 21.8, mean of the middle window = 25.2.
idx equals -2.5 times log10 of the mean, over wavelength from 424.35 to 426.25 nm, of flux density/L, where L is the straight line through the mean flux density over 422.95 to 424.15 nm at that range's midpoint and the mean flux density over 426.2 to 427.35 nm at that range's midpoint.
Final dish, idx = 0.03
